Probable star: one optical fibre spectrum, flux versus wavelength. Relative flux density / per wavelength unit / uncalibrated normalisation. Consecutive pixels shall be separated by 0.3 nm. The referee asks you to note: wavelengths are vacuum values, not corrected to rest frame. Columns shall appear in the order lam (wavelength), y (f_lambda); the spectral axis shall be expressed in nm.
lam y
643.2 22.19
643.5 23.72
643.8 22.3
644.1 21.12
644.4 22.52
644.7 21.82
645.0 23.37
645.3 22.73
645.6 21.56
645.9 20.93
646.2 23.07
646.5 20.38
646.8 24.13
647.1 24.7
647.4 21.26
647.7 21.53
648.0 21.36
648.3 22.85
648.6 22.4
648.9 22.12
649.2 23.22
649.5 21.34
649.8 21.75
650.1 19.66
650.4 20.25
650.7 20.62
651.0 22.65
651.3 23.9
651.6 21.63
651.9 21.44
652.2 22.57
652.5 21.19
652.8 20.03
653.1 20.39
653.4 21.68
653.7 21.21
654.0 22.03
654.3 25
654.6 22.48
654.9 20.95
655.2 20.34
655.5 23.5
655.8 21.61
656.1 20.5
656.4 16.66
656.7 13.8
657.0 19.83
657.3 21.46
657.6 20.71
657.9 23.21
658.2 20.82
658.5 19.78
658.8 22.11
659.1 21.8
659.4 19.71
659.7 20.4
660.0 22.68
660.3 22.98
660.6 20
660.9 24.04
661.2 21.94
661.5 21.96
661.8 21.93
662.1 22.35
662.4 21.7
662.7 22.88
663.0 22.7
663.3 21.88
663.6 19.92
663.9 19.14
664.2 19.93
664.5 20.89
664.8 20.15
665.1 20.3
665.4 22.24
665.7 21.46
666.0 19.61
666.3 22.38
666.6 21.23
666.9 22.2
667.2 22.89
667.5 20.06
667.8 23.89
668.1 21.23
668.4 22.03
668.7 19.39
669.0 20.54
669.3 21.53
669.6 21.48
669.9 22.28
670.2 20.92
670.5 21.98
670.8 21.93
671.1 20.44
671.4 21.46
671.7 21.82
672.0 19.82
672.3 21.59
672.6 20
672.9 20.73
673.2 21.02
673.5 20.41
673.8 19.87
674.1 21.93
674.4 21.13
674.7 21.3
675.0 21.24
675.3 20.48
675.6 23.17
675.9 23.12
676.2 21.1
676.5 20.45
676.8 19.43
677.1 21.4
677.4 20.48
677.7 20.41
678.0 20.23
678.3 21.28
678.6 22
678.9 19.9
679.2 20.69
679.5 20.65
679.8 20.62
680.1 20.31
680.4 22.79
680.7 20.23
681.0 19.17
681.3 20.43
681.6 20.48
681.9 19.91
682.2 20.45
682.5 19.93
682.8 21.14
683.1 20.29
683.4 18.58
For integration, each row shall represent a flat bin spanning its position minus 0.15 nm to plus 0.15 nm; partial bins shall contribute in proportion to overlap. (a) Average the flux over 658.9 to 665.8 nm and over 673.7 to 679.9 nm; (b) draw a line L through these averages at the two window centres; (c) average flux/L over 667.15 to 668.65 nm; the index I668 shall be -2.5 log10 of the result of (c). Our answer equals -0.03 mag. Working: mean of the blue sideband 21.4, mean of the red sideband 21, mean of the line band 21.8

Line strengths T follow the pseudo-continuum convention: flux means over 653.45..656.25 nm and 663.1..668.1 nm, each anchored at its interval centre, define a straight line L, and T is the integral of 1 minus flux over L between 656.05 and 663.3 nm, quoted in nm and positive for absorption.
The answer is 0.160 nm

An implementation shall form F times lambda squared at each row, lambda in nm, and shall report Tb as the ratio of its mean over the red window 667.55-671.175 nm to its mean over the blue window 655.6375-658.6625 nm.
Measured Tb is 1.12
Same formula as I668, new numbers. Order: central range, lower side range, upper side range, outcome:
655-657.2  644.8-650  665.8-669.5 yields 0.12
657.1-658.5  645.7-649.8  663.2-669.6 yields 0.02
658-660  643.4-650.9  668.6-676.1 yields 0.03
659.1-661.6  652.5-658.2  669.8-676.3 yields -0.04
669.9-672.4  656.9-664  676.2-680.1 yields -0.02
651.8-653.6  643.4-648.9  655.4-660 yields 0.00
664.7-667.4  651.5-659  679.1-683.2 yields -0.03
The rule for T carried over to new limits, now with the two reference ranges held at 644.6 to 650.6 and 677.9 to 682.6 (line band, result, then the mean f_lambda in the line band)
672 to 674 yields 0.03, 20.6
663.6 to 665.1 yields 0.09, 20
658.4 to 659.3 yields 0.01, 21.2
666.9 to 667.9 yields -0.05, 22.2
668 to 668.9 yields 0.01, 20.8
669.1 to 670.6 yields -0.04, 21.6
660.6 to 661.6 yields -0.04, 22.3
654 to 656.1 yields -0.05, 22.2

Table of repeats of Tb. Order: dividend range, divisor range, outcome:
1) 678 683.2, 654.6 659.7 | 1.08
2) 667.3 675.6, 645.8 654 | 1.04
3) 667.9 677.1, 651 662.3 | 1.04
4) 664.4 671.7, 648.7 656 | 1.03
